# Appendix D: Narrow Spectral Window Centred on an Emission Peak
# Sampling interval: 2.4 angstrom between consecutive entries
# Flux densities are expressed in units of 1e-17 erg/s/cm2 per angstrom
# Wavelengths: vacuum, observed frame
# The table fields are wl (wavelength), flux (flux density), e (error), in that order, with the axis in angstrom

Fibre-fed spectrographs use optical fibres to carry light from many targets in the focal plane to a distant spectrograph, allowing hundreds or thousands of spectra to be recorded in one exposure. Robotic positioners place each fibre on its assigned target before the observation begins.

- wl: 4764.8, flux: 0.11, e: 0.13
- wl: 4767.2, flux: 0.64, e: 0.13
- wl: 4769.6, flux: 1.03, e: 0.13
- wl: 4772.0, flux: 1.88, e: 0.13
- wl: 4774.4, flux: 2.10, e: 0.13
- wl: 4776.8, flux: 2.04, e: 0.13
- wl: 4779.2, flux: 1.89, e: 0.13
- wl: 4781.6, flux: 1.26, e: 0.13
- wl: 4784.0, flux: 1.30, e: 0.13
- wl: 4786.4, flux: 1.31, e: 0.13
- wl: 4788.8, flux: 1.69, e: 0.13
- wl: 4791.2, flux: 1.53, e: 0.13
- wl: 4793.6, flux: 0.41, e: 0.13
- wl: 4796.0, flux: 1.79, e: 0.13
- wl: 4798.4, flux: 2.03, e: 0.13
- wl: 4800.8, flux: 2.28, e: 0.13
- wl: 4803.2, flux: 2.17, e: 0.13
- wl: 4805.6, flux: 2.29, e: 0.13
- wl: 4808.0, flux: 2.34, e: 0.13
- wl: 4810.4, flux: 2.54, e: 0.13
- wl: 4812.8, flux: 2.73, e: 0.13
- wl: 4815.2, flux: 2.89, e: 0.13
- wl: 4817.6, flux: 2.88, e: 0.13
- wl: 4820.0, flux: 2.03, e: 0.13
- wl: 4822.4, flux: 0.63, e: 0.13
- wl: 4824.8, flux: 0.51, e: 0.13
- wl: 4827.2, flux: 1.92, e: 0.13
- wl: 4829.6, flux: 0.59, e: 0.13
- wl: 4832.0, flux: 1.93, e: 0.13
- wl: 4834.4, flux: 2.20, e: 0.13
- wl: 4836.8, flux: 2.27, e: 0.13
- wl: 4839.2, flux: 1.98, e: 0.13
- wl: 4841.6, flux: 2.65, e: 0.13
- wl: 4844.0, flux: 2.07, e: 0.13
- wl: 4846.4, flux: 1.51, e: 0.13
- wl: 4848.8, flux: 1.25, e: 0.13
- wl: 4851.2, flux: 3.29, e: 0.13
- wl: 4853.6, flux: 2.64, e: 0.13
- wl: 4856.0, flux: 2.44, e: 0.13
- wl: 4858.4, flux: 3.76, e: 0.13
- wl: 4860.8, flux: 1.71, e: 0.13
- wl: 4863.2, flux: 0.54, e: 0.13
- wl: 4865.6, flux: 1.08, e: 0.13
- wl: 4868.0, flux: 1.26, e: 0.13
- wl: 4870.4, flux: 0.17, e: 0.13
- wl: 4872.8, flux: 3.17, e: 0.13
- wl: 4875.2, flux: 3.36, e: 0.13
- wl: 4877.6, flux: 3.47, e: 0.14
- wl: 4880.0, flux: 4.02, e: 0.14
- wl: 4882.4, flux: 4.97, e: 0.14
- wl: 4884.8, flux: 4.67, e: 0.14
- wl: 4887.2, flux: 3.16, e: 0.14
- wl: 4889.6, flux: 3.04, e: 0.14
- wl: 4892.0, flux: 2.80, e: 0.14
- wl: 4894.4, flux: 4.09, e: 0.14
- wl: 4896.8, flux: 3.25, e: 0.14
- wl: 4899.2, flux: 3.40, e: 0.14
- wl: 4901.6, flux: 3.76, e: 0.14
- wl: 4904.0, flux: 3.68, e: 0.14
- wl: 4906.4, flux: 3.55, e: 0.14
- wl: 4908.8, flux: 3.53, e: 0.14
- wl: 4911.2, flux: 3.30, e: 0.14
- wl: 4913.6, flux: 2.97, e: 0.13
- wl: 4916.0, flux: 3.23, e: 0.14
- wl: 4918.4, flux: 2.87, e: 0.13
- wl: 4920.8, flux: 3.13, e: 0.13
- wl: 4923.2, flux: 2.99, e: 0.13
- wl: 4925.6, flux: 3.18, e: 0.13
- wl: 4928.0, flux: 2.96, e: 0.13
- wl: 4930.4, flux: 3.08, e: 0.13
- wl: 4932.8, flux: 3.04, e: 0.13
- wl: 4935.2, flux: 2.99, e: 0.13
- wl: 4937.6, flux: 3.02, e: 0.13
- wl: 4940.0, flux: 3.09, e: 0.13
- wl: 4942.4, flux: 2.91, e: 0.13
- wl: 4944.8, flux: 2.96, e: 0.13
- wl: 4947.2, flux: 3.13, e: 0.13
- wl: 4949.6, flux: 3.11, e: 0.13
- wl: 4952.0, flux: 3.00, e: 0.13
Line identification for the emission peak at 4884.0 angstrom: Lyman alpha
